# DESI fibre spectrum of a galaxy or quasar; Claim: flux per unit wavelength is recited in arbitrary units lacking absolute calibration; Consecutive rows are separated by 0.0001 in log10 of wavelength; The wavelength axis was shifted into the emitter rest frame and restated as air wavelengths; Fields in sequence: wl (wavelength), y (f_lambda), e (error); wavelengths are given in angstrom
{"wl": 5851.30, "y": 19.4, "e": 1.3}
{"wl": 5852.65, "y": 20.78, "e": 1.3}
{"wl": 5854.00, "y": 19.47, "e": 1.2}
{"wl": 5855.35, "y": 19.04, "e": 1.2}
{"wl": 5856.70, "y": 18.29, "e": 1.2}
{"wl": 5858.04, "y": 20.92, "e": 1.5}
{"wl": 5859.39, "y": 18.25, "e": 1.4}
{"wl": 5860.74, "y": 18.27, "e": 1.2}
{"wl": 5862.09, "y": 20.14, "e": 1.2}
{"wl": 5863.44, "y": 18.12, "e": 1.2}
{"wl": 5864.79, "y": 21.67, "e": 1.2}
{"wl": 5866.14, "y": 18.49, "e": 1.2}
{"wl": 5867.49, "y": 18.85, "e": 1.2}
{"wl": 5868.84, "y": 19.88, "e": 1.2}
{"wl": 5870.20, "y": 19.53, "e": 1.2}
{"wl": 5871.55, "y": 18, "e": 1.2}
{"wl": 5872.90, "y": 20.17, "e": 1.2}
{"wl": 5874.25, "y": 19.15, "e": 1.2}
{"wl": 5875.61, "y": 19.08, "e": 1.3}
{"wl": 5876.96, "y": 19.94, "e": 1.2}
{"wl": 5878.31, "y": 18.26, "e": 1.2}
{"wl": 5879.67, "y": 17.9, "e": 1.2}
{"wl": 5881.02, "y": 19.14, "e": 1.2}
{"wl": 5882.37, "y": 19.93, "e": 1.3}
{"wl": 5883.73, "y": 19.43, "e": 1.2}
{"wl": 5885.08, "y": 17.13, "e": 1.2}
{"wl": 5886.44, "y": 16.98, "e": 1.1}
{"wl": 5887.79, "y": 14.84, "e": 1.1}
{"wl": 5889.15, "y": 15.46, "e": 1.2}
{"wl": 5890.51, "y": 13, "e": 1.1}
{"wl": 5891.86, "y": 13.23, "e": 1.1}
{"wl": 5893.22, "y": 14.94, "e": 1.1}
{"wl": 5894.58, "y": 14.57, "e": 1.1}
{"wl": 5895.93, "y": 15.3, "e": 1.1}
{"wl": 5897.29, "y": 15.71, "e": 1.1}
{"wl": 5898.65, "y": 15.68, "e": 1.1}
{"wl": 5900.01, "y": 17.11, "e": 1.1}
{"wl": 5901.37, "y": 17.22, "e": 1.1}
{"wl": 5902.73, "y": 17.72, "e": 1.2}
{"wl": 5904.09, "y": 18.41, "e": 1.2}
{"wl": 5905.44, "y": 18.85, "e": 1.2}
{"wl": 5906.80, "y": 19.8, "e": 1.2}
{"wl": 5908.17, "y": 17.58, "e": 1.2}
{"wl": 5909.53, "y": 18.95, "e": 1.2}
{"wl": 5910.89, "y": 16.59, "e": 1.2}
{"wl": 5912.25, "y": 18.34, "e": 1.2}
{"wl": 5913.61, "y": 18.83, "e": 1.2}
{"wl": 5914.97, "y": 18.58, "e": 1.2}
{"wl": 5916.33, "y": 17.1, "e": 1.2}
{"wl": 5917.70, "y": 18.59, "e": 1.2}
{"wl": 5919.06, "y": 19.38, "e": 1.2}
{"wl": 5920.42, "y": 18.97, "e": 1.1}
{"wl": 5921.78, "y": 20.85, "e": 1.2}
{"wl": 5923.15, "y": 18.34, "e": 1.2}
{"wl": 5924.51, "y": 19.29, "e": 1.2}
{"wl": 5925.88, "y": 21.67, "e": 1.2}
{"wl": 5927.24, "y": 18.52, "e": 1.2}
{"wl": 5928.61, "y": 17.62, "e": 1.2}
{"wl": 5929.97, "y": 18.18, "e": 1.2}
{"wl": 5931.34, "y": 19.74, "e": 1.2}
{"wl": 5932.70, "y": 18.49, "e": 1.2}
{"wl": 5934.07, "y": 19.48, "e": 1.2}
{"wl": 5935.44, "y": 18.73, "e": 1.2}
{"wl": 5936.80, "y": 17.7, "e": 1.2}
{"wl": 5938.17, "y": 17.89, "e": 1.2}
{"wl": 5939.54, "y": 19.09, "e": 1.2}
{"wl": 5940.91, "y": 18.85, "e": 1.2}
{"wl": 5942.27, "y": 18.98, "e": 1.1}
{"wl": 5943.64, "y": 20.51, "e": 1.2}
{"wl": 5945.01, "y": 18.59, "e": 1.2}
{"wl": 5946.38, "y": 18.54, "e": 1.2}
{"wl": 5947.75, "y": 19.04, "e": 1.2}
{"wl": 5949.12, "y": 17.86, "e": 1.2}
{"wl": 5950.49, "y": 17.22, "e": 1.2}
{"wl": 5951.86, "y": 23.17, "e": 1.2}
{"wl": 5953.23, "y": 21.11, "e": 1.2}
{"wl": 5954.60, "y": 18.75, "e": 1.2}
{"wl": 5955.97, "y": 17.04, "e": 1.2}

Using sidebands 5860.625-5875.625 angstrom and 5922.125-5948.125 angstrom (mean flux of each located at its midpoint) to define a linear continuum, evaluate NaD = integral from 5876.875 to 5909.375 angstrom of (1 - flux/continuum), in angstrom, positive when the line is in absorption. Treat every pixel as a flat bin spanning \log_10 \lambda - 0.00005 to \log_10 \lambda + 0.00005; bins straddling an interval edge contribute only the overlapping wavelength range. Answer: 3.71 angstrom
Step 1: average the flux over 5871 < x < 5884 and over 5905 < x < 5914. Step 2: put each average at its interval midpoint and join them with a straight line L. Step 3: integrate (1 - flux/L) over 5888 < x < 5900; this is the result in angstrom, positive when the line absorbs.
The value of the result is 2.5 angstrom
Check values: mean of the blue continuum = 19.1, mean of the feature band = 14.9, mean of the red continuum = 18.4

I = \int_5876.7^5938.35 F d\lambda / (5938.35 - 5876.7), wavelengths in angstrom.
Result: 17.8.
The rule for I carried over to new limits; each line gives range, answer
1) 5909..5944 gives 18.8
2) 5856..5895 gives 18.1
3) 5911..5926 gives 18.9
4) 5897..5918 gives 17.8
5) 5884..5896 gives 15.2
